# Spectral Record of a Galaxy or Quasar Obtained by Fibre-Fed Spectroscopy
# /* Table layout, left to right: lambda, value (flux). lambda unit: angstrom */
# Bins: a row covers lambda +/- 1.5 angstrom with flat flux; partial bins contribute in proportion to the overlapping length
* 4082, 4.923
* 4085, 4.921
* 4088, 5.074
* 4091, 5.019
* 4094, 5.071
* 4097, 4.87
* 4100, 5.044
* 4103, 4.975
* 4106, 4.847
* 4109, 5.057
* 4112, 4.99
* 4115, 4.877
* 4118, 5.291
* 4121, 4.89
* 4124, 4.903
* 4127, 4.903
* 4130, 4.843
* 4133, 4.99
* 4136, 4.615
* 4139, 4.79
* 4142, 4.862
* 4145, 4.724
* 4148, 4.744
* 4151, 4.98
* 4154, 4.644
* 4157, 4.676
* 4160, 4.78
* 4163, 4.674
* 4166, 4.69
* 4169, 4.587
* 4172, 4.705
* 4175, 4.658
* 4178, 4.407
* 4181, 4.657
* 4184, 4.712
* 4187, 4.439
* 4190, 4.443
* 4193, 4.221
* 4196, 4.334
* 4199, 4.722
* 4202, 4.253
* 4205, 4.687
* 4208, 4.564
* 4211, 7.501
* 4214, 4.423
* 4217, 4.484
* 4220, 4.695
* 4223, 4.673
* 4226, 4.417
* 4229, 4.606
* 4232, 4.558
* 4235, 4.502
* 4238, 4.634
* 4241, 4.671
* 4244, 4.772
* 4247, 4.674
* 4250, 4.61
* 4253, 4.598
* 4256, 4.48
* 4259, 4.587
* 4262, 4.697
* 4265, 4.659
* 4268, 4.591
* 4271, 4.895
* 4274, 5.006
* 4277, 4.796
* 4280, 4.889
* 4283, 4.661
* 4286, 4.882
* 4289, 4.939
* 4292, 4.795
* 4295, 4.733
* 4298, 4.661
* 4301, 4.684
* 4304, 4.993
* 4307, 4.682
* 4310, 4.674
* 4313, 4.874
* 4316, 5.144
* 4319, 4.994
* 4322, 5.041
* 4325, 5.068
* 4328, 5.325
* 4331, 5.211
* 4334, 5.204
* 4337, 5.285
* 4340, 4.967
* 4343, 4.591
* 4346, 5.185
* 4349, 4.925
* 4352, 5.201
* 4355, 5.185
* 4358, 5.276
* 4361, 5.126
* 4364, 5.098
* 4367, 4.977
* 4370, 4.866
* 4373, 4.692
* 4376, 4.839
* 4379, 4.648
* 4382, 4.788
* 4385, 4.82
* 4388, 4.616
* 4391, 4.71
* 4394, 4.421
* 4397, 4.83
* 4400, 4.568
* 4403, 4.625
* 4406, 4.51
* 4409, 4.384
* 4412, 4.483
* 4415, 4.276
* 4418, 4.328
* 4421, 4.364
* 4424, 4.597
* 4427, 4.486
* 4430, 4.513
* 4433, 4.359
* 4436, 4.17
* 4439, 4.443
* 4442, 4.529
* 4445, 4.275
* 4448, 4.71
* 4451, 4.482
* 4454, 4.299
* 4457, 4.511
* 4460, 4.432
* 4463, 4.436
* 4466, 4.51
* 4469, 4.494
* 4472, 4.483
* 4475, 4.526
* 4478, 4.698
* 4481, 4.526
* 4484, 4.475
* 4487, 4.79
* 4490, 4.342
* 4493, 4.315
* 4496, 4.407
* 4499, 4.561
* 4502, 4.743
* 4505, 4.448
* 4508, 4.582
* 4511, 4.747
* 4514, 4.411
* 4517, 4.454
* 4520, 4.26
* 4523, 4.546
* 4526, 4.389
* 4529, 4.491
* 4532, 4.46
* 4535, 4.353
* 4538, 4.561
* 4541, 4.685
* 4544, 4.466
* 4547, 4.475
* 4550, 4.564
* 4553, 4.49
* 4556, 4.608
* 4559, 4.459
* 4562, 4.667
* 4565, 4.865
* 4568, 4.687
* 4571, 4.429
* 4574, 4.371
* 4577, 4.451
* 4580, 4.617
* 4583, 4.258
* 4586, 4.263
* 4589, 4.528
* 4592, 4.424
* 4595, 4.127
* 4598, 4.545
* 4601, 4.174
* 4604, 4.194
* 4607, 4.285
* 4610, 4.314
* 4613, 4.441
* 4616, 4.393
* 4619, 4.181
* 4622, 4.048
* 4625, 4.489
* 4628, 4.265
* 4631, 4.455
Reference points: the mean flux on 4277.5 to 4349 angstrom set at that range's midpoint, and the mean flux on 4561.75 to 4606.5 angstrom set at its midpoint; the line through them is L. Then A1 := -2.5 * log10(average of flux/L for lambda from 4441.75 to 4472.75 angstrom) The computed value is 0.05 mag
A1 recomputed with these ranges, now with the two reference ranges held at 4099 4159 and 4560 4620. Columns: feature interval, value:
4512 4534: 0.01 mag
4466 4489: -0.01 mag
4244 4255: 0.03 mag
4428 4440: 0.05 mag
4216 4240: 0.05 mag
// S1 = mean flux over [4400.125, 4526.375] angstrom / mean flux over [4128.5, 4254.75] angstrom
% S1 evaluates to 1.0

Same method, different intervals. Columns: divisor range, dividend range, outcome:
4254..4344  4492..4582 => 0.93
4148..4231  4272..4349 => 1.05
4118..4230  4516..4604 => 0.94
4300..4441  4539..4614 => 0.93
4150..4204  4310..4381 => 1.10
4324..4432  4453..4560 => 0.94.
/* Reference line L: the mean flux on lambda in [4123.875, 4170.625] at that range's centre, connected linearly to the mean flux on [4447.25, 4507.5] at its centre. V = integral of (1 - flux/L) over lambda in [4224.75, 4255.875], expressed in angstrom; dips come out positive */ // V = 0.6 angstrom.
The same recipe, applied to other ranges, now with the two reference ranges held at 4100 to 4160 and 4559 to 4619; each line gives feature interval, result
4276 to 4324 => -1.4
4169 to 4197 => 1.8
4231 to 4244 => 0.4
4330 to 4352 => -1.9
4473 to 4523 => -0.1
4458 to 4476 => 0.2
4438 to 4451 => 0.2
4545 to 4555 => -0.1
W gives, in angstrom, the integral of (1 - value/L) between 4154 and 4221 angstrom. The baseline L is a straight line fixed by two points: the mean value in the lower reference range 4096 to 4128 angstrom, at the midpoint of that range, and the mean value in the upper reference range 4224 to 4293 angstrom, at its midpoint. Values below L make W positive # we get 1.81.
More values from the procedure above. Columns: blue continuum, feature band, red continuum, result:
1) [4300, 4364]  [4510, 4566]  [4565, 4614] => 0.05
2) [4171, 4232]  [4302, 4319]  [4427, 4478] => -1.10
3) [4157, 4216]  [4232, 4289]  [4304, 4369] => 2.00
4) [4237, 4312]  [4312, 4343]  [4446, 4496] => -2.80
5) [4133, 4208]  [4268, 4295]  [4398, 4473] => -1.66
